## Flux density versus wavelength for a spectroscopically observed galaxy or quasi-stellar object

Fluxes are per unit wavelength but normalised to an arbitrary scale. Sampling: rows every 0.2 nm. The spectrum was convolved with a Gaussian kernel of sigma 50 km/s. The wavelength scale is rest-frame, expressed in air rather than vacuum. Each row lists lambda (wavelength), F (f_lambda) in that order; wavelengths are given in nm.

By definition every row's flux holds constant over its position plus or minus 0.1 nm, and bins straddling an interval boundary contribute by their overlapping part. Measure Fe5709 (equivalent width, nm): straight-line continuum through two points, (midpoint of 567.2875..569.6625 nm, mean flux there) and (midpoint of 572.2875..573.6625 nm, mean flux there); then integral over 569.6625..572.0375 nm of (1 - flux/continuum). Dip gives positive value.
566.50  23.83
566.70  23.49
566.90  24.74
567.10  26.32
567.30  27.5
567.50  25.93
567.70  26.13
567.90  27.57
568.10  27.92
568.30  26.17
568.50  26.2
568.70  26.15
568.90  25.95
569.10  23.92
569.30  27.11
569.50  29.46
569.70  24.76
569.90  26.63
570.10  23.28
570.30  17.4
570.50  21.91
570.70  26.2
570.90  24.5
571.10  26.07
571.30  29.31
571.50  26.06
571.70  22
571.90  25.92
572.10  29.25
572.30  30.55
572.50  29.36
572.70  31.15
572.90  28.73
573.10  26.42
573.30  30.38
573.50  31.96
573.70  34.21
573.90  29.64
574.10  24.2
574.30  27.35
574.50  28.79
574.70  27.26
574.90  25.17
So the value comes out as 0.318 nm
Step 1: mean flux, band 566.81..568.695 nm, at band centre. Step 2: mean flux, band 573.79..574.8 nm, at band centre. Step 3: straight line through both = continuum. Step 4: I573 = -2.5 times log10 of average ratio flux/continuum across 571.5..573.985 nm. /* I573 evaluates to -0.067 mag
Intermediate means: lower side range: 26.5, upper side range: 27.5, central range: 29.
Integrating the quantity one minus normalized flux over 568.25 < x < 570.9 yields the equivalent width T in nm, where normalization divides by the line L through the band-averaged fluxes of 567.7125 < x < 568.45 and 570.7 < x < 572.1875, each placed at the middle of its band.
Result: 0.17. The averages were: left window 27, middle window 25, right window 26.1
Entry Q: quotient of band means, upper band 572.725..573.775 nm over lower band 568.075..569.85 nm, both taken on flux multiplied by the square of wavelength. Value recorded 1.17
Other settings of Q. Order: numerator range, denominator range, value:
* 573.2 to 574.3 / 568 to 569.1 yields 1.16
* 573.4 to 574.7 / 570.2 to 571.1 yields 1.29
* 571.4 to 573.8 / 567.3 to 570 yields 1.10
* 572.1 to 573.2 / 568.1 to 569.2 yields 1.15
